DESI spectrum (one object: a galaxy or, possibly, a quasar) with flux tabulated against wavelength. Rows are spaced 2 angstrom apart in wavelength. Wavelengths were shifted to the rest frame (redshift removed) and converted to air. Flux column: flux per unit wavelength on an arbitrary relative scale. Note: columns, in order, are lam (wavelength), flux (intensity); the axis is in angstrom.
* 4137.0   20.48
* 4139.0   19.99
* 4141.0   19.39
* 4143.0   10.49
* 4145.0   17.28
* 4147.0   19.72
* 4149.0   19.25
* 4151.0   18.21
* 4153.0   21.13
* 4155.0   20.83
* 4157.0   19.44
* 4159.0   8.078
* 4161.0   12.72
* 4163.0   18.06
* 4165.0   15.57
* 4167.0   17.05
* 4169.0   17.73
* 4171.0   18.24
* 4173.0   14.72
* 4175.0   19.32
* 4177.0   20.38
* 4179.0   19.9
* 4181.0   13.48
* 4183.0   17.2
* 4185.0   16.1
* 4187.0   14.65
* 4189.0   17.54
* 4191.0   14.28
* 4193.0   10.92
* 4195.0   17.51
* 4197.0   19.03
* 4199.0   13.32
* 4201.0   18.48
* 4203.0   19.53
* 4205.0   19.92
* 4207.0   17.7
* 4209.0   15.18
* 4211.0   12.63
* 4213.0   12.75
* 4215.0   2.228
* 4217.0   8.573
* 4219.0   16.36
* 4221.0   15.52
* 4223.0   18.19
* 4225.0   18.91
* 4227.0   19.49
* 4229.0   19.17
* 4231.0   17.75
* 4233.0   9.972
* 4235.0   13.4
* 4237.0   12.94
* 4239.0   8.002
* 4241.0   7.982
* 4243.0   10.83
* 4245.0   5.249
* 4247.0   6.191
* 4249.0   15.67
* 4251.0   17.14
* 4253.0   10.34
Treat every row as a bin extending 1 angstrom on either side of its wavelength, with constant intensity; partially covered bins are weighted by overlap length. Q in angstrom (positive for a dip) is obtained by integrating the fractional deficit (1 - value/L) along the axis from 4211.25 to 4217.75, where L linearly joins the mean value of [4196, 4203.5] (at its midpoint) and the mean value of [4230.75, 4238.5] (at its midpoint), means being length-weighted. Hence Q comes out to 3.00 angstrom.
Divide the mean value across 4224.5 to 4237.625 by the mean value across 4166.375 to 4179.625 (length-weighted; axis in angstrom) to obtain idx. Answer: 0.88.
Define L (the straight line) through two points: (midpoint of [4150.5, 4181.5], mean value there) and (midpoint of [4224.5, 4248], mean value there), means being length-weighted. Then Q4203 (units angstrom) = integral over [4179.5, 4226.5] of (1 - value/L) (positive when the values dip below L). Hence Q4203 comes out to -2.22 angstrom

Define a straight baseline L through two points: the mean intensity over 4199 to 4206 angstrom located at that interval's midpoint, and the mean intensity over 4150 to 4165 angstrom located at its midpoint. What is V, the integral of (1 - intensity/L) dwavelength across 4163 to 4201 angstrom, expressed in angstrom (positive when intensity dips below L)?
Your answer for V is 2.4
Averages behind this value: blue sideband 16.8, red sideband 18.5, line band 16.6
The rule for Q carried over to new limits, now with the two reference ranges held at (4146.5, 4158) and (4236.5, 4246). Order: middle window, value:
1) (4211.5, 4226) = -2.29 angstrom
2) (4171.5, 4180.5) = -0.78 angstrom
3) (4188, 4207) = -3.62 angstrom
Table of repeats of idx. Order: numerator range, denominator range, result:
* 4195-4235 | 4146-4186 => 0.89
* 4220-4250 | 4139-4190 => 0.78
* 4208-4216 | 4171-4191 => 0.63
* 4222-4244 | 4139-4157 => 0.77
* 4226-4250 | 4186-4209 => 0.74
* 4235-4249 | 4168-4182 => 0.53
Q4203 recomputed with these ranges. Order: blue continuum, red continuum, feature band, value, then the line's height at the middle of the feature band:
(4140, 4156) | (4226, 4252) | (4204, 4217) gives 1.3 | 14.4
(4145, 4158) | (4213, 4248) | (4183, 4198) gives 0.2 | 16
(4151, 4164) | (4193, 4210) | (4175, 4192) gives 0.2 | 17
